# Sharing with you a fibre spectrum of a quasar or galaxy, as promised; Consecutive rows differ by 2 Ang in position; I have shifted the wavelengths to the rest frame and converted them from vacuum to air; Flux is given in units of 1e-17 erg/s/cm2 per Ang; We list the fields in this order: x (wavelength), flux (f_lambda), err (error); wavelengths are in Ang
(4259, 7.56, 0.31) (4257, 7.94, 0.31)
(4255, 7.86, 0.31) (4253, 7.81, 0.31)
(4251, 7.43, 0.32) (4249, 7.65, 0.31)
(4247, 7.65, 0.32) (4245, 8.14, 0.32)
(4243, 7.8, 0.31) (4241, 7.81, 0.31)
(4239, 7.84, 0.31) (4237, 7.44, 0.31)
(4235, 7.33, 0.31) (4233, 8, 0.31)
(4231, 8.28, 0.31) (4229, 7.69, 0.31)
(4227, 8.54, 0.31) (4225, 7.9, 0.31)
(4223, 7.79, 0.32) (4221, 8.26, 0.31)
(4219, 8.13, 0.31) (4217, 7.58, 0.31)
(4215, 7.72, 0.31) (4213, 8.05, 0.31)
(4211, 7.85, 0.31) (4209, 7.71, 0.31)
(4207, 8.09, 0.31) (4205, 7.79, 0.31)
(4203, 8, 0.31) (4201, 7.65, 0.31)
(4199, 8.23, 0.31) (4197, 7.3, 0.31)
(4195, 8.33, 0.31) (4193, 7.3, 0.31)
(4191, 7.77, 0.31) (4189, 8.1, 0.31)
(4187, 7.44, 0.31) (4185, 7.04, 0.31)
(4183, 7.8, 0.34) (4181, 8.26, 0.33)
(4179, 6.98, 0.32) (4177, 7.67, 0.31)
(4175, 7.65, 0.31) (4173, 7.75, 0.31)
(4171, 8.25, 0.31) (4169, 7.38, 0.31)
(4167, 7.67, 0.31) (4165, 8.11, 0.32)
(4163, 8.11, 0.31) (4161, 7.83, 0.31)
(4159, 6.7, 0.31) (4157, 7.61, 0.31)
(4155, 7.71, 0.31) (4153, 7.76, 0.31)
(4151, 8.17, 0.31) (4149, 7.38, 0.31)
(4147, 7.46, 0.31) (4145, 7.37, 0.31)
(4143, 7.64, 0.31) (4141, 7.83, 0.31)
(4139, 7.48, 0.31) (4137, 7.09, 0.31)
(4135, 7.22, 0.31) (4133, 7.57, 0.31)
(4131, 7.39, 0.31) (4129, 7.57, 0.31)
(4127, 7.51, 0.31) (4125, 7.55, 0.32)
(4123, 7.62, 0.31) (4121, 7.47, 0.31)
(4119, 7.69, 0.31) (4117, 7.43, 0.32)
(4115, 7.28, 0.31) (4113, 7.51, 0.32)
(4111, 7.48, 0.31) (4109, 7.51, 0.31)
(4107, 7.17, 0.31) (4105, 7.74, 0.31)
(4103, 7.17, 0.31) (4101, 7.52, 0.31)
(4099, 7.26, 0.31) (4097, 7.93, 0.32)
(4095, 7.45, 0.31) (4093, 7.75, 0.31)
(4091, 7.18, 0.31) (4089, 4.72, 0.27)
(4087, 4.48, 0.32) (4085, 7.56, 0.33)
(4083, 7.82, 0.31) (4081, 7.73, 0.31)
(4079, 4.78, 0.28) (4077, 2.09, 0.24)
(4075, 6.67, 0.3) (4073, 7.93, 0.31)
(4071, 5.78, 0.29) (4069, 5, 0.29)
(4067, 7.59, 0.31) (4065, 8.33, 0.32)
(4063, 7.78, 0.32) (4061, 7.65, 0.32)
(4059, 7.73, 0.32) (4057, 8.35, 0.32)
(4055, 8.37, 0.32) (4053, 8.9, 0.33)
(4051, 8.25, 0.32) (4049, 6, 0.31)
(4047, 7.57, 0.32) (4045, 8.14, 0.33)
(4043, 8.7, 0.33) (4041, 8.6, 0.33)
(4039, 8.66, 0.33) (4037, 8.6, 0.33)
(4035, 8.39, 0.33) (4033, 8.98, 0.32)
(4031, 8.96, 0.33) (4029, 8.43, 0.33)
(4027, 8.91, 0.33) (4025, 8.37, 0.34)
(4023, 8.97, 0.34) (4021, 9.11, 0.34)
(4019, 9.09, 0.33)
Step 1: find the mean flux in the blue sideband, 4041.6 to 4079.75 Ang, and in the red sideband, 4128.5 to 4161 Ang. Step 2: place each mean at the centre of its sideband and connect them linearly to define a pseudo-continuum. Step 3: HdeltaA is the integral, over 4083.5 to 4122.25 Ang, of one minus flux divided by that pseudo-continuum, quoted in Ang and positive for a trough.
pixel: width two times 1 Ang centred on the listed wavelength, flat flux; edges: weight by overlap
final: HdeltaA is 0.8 Ang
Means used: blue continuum 7.17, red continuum 7.51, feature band 7.18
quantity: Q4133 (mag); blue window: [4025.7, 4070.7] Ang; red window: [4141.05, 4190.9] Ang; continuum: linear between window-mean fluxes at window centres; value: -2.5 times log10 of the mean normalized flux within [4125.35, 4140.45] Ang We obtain 0.05 mag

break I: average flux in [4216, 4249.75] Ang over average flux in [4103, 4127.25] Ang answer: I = 1.1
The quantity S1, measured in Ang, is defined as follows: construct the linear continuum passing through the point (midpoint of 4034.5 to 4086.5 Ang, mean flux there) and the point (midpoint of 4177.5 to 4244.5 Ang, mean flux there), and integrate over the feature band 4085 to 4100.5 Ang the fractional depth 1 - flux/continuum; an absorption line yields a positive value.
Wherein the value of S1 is 1.5 Ang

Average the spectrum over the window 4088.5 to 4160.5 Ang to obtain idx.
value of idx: 7.44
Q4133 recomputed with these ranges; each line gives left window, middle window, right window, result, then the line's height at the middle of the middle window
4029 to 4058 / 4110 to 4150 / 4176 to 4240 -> 0.08 mag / 8.05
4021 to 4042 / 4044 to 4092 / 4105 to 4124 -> 0.18 mag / 8.17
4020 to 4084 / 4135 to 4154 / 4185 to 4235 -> 0.04 mag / 7.81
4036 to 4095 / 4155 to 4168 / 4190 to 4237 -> -0.01 mag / 7.64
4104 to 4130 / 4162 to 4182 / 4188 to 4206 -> -0.01 mag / 7.73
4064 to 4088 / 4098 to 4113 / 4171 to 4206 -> -0.11 mag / 6.68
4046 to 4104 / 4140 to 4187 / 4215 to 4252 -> -0.03 mag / 7.48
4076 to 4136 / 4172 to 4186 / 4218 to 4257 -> -0.01 mag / 7.5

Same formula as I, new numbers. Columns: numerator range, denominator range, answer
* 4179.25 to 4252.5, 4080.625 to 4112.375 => 1.09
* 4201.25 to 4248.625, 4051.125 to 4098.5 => 1.13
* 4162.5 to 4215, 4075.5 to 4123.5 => 1.12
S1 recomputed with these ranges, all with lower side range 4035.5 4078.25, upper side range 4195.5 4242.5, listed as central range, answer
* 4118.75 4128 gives 0.1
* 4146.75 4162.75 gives 0.2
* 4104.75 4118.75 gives 0.3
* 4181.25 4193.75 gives 0.3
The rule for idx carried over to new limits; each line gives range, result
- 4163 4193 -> 7.71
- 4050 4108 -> 7.06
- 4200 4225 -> 7.89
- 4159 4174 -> 7.79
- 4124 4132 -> 7.5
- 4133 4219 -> 7.69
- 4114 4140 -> 7.45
